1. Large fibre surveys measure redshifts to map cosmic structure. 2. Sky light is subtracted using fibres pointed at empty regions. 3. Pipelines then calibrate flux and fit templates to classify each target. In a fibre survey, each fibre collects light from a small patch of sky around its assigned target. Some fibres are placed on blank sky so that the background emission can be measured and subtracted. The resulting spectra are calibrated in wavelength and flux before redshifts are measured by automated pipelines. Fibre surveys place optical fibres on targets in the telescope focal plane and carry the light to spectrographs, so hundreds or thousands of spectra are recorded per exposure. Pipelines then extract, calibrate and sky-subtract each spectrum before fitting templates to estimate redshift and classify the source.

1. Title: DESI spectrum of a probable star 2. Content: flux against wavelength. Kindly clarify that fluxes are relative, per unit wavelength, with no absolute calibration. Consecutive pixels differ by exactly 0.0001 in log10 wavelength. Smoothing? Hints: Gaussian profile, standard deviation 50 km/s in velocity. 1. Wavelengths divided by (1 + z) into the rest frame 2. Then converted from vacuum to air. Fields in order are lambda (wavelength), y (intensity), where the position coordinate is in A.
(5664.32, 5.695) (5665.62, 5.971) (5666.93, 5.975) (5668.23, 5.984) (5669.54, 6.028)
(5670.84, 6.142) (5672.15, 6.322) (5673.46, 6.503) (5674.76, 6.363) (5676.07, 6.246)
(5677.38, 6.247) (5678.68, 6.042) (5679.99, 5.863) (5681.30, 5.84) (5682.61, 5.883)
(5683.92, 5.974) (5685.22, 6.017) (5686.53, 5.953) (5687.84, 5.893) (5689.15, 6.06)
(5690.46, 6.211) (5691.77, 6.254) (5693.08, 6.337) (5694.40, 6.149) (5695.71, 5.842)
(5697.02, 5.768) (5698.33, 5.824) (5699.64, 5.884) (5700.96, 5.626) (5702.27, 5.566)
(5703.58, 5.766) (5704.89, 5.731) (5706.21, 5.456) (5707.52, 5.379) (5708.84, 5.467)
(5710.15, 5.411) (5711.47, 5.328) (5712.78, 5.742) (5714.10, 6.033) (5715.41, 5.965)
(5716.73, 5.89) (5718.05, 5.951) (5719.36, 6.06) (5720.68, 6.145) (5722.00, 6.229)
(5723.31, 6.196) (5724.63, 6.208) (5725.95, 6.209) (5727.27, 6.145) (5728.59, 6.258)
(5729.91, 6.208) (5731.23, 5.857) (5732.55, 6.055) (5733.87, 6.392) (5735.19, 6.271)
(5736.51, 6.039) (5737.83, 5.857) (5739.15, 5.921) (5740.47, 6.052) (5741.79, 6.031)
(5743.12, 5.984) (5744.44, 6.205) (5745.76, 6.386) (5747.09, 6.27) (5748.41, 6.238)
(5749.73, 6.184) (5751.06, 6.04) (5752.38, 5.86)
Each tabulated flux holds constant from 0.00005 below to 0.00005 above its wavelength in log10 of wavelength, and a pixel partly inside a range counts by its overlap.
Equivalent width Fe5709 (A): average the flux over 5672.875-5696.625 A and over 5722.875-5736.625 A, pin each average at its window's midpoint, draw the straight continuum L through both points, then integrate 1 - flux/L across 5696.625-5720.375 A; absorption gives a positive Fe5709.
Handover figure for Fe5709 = 1.6 A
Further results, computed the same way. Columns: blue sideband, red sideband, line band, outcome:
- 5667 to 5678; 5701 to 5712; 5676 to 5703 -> -0.5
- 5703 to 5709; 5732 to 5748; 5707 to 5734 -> -0.7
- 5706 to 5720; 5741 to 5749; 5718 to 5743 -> -0.6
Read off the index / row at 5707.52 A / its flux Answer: 5.379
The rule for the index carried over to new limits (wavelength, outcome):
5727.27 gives 6.145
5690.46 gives 6.211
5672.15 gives 6.322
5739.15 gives 5.921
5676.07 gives 6.246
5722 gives 6.229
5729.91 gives 6.208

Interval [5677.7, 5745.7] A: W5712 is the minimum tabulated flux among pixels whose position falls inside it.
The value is 5.328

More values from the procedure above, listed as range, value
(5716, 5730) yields 5.89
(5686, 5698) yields 5.768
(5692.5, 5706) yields 5.566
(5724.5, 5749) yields 5.857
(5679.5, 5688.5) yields 5.84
